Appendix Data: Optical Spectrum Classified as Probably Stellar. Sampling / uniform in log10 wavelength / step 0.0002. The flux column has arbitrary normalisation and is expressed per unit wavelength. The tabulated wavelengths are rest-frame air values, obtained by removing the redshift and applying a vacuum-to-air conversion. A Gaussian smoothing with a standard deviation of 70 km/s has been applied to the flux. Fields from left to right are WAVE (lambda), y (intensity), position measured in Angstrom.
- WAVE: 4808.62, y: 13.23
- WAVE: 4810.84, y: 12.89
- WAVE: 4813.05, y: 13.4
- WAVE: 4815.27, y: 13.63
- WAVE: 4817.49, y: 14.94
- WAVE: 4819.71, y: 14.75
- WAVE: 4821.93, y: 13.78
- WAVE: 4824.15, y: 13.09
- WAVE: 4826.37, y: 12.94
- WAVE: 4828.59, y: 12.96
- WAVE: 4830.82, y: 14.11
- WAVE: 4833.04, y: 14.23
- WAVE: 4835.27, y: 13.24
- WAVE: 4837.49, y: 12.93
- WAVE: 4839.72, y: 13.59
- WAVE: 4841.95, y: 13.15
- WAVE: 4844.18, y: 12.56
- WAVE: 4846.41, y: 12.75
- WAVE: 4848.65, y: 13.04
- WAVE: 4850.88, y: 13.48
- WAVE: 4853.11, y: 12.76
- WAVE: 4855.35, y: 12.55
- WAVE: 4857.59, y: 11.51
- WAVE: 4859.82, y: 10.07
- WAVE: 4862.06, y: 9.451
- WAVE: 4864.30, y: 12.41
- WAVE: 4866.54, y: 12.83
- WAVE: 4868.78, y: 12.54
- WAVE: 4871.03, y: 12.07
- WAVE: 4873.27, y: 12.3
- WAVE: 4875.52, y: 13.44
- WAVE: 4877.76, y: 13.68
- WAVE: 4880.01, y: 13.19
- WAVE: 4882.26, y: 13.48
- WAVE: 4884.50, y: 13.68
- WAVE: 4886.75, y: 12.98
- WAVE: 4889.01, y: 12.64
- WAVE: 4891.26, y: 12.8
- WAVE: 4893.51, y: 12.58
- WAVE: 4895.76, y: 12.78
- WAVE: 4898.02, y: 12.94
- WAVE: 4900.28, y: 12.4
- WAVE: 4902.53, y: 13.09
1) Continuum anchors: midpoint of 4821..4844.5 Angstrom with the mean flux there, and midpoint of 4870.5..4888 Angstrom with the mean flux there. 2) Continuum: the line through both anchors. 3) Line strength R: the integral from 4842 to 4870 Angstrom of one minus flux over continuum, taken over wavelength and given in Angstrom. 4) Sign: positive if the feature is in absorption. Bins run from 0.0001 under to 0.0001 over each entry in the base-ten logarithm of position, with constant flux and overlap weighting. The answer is 2.2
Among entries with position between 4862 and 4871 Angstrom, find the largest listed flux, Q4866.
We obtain 12.83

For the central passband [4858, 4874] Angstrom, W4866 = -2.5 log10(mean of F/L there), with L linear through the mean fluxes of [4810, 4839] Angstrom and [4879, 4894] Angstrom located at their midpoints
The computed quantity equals 0.140 mag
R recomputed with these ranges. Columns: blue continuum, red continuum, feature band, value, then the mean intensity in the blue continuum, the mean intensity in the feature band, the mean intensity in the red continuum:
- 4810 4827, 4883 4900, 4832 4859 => 0.9 Angstrom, 13.7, 12.9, 12.9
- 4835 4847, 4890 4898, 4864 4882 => 0.0 Angstrom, 13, 12.9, 12.8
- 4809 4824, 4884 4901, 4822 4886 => 2.5 Angstrom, 13.8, 12.8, 12.8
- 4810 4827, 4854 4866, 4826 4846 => -0.9 Angstrom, 13.7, 13.3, 11.3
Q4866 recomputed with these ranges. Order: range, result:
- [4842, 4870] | 13.48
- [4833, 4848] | 14.23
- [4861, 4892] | 13.68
